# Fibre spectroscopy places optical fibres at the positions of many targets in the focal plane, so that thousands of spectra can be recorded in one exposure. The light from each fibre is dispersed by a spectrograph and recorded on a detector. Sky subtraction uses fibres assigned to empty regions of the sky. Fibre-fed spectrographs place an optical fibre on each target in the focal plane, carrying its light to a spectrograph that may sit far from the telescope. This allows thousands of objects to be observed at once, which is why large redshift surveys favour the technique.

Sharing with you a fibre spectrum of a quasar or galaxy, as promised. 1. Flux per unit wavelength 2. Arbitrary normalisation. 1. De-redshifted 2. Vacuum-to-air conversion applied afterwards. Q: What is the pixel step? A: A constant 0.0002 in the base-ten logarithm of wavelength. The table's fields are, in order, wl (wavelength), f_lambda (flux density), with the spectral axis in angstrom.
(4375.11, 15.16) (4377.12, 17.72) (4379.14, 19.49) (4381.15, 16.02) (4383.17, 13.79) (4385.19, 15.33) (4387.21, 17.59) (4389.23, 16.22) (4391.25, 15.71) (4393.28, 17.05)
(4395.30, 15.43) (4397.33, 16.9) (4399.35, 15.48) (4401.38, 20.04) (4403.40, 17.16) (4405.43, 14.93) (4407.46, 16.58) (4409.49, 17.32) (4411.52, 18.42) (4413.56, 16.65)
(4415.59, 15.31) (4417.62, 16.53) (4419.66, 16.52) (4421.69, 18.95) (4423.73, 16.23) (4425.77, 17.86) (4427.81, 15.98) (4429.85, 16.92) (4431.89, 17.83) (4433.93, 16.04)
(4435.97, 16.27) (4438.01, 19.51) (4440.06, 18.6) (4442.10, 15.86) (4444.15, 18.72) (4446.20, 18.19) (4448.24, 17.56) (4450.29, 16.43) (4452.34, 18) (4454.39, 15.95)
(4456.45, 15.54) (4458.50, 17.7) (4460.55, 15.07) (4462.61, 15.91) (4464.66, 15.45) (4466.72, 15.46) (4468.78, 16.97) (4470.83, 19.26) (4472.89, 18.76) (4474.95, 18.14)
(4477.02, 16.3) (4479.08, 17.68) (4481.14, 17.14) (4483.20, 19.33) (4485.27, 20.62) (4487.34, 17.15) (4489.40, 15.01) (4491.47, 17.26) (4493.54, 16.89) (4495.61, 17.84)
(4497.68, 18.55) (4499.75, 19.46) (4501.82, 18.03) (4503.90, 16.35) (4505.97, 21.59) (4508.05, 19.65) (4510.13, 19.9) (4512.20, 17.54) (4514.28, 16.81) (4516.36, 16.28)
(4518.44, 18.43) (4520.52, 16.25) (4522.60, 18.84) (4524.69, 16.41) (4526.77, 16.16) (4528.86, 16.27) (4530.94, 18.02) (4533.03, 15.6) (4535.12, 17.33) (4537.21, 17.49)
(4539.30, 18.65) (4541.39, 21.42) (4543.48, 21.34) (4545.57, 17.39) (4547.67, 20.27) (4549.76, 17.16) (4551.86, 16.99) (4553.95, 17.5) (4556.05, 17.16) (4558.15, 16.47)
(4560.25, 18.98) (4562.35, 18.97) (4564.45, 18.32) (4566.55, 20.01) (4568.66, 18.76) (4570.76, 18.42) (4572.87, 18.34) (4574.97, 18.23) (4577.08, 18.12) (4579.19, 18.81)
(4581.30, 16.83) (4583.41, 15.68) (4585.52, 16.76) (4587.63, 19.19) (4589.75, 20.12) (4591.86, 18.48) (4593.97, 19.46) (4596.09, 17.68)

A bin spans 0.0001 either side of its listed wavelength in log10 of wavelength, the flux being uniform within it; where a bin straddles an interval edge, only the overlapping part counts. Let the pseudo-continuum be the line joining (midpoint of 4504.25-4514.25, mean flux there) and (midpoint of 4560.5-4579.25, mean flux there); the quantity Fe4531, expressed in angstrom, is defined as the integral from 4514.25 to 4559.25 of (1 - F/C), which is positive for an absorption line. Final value 3.0 angstrom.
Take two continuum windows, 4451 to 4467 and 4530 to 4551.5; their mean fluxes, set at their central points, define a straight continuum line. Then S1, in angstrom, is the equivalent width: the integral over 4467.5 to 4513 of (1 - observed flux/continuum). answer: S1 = -3.0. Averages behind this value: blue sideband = 16.2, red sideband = 18.4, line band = 18.1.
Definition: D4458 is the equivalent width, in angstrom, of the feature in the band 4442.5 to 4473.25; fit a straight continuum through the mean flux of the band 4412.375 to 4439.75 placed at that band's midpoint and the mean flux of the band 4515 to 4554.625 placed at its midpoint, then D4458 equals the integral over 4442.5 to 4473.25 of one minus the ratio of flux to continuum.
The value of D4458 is 0.5 angstrom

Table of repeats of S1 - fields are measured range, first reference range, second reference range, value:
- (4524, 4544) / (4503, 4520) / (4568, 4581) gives 0.5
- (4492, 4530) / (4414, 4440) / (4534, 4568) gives 0.3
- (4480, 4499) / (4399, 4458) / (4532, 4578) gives -0.1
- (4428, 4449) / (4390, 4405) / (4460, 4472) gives -1.2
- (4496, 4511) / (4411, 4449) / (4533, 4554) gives -0.8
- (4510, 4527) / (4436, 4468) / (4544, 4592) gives 0.3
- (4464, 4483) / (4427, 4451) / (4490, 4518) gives 0.4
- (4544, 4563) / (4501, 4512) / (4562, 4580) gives 0.8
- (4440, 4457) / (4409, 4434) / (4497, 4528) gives 0.1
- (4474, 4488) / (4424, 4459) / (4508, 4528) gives -0.6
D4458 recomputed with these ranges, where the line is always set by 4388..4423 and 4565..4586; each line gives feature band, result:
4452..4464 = 0.6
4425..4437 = 0.1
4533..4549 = -1.0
